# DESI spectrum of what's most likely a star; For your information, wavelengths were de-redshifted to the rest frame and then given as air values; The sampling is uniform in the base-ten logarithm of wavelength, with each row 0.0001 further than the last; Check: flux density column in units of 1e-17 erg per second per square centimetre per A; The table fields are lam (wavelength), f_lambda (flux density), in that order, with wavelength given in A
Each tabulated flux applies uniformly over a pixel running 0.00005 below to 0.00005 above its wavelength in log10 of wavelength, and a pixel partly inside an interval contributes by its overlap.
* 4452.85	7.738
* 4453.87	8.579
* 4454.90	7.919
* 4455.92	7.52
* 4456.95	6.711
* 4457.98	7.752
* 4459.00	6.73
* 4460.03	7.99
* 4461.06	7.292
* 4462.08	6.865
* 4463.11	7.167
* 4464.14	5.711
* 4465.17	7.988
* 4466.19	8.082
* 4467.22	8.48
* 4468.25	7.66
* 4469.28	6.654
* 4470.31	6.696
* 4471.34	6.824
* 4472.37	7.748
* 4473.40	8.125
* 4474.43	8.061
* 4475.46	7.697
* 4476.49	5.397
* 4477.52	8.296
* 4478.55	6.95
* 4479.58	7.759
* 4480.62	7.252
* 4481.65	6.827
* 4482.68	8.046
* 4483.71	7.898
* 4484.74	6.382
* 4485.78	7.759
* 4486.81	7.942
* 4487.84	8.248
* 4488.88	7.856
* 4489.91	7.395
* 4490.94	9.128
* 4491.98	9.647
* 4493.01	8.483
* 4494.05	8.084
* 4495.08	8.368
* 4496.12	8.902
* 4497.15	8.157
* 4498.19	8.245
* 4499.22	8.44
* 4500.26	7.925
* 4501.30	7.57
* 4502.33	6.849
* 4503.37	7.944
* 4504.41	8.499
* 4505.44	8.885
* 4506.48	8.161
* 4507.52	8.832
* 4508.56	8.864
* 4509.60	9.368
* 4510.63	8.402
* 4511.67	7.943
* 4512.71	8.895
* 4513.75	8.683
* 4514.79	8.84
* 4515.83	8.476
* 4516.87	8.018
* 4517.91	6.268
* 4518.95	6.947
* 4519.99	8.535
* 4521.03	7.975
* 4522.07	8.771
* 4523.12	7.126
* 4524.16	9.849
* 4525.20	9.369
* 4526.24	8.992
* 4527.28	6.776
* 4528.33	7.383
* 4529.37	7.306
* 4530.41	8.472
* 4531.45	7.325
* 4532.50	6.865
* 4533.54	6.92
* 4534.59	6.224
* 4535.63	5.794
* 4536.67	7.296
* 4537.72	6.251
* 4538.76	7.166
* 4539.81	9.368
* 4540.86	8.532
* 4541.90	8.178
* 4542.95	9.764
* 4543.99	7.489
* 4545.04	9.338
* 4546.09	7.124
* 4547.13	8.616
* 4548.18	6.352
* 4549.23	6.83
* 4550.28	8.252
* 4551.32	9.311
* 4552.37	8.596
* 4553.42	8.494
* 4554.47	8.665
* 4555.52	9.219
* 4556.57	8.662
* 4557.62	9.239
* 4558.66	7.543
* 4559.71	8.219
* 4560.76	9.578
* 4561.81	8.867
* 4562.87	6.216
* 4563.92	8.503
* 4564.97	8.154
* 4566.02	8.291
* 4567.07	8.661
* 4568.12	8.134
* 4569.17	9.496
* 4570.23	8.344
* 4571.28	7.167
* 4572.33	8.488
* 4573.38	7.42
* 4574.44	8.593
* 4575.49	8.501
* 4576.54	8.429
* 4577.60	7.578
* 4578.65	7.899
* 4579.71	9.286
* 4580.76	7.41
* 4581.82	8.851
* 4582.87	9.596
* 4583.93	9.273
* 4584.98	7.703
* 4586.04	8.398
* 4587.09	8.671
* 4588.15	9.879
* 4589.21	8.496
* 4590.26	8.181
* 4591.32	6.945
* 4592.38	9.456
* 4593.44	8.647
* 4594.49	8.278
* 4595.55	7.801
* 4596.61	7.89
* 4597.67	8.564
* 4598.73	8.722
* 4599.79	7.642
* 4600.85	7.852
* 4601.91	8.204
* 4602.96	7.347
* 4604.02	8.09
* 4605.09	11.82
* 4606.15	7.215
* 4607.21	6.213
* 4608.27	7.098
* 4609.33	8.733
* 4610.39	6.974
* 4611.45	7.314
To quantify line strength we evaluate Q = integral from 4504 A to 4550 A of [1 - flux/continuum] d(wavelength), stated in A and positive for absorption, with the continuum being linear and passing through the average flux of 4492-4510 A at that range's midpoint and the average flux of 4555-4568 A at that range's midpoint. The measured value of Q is 2.2 A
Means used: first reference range 8.36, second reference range 8.42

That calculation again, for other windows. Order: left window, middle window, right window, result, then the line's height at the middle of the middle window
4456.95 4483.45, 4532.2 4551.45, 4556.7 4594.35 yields 1.0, 8.07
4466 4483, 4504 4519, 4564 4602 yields -1.2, 7.74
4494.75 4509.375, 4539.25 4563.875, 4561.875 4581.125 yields -0.5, 8.2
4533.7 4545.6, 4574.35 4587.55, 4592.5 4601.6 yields -0.6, 8.09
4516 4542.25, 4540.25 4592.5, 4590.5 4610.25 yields -3.1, 7.91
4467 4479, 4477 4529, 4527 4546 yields -4.6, 7.46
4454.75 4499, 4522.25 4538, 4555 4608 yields 1.0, 8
